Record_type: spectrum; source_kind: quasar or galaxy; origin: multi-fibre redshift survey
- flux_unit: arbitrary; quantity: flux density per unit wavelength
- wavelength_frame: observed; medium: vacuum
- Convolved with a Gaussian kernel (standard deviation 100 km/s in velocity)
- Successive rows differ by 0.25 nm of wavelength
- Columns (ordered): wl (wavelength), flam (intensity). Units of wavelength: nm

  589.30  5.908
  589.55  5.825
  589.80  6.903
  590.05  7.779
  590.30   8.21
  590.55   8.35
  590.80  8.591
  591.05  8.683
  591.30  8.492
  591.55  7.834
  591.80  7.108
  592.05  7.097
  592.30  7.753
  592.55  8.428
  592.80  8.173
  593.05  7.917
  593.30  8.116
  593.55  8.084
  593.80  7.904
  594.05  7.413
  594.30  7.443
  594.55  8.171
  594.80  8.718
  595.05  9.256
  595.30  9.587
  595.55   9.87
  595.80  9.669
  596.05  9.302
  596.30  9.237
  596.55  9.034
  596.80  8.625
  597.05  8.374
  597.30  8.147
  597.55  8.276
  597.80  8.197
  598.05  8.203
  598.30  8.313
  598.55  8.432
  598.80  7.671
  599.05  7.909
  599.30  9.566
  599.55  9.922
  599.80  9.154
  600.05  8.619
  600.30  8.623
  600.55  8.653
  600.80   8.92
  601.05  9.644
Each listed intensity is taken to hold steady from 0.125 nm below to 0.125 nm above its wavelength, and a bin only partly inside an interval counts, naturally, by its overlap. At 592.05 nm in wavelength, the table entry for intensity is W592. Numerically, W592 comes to 7.097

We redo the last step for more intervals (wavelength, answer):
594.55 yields 8.171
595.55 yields 9.87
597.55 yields 8.276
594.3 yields 7.443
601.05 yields 9.644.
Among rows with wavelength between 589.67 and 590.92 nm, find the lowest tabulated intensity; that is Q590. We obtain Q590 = 6.903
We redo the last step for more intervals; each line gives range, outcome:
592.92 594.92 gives 7.413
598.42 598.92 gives 7.671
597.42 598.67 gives 8.197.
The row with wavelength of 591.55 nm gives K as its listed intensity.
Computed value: 7.834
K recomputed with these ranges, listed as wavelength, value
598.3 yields 8.313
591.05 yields 8.683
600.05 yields 8.619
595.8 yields 9.669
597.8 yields 8.197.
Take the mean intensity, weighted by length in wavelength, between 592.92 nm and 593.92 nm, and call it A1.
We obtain 8.01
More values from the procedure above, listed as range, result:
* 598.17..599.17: 8.08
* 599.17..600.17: 9.31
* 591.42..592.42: 7.45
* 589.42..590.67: 7.4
